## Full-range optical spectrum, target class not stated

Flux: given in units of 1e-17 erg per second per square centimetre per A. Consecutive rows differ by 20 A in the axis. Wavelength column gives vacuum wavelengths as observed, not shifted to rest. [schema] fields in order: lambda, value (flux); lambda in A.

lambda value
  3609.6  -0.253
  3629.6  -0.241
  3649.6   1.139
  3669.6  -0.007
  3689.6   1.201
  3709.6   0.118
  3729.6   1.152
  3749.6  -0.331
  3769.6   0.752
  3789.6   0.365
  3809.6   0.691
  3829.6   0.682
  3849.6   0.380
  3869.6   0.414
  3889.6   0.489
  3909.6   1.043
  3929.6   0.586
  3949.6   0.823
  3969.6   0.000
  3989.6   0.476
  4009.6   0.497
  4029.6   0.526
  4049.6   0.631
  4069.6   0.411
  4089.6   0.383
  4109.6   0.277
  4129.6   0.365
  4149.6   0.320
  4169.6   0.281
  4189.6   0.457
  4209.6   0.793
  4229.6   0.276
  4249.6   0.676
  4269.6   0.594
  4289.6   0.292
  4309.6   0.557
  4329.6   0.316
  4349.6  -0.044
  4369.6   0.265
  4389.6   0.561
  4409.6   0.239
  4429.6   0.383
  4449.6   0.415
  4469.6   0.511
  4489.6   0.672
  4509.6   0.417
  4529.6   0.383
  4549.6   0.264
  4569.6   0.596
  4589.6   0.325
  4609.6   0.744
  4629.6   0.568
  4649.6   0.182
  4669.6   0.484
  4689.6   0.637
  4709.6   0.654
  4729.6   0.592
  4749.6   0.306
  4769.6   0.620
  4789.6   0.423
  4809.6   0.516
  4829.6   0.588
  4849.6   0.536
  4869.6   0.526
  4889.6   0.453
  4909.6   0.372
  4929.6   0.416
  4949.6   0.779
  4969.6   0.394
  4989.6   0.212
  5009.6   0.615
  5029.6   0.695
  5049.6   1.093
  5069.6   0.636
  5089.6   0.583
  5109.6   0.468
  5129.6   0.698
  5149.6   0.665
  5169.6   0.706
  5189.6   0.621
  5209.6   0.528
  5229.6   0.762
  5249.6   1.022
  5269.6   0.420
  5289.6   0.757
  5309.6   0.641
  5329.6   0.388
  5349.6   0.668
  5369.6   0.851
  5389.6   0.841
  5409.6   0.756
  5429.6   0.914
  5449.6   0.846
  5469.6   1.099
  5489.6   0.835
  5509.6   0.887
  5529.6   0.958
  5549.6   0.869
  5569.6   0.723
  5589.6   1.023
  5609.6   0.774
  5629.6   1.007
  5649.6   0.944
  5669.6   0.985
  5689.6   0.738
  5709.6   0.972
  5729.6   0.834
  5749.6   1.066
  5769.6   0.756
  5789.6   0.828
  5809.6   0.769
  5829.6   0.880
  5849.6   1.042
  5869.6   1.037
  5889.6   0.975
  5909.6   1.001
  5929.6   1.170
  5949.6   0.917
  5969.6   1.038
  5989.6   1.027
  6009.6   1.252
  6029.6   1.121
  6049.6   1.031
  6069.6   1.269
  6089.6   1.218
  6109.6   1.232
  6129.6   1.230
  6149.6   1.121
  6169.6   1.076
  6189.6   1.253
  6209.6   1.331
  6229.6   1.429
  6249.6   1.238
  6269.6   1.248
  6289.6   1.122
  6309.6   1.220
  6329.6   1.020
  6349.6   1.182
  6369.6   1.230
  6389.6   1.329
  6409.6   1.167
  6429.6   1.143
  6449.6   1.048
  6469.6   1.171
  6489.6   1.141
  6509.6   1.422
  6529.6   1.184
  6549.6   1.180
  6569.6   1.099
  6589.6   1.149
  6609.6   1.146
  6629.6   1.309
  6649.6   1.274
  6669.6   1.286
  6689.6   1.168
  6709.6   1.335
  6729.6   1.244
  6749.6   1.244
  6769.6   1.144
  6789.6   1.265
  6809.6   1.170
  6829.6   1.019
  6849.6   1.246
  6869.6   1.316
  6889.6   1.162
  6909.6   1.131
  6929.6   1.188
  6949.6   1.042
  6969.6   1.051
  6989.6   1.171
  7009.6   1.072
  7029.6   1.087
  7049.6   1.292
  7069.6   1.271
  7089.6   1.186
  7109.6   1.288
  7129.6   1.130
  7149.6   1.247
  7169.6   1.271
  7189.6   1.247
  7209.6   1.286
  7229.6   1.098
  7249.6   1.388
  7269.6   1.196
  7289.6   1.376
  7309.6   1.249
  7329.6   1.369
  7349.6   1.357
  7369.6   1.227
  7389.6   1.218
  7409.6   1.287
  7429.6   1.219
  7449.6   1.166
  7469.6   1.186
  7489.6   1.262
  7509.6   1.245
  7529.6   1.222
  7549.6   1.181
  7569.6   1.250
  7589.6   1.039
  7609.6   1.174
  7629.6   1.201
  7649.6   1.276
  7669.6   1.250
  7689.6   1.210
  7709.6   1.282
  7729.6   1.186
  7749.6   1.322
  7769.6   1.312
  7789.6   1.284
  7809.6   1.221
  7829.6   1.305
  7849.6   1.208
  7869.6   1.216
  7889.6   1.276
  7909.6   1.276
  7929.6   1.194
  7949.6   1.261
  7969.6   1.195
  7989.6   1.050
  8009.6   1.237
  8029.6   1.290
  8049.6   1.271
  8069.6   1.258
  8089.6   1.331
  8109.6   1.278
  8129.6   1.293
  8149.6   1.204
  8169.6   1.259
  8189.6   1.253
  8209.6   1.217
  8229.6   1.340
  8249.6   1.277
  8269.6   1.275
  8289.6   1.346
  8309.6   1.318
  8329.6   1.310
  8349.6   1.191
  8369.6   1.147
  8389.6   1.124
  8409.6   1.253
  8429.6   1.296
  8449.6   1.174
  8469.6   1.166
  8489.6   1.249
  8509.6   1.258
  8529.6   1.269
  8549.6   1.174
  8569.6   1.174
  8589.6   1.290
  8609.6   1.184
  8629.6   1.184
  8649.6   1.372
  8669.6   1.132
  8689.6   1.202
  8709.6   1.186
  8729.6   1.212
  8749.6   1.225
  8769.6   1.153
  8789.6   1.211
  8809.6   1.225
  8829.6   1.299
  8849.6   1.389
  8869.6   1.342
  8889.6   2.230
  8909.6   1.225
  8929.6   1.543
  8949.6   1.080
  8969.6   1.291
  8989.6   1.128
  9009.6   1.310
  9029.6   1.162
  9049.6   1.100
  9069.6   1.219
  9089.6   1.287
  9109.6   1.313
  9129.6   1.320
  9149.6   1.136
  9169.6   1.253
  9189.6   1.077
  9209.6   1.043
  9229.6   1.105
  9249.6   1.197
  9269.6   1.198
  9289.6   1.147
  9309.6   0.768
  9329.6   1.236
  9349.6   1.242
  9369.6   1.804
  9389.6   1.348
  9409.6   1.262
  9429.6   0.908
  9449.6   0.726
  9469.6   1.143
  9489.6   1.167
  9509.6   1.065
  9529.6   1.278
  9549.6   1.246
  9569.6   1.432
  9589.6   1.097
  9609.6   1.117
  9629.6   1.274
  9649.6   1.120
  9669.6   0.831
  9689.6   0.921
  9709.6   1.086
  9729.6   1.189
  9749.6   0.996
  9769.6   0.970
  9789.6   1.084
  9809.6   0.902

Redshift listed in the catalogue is 0.35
